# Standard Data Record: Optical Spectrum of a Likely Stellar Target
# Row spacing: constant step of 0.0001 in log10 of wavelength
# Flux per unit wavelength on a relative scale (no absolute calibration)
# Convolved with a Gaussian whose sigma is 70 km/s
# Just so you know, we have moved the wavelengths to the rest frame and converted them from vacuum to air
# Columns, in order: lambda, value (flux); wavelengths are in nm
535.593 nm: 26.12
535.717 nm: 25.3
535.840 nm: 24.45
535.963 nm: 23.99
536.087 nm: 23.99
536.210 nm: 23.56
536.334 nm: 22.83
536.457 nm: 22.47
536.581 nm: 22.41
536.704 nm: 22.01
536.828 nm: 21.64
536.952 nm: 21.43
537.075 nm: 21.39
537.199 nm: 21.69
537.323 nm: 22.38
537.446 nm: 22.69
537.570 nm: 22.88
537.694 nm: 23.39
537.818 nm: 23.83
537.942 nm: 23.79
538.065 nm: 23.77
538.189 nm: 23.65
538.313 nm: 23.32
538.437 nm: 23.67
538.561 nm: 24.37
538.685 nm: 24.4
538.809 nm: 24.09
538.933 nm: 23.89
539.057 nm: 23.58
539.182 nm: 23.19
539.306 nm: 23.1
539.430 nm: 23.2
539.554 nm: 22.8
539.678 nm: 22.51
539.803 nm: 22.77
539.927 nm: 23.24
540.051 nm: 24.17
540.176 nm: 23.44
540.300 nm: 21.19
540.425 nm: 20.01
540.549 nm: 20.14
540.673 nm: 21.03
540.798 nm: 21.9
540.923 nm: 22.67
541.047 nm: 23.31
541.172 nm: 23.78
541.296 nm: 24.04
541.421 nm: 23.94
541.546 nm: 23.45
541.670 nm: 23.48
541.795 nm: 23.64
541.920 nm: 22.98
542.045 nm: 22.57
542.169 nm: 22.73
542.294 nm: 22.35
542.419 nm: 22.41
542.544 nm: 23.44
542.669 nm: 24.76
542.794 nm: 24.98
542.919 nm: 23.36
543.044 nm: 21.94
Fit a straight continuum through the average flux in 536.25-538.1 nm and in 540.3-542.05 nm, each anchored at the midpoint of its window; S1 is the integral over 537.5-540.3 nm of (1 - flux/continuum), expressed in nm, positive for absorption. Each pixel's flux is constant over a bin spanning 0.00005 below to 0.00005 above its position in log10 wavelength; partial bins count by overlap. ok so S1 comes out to -0.108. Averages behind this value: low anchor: 22.6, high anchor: 22.6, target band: 23.4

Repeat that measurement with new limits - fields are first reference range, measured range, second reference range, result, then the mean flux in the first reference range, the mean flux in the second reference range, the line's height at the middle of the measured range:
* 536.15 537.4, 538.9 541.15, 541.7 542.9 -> 0.03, 22.2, 23.3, 22.9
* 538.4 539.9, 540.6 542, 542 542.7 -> 0.00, 23.5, 23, 23.1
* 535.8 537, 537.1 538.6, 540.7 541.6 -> -0.02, 22.9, 23.2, 23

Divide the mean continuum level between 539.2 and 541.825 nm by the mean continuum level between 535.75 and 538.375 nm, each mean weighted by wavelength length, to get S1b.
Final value 0.99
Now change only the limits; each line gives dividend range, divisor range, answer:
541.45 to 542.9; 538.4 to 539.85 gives 1.00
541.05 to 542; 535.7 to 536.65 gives 1.00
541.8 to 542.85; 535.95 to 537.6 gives 1.04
